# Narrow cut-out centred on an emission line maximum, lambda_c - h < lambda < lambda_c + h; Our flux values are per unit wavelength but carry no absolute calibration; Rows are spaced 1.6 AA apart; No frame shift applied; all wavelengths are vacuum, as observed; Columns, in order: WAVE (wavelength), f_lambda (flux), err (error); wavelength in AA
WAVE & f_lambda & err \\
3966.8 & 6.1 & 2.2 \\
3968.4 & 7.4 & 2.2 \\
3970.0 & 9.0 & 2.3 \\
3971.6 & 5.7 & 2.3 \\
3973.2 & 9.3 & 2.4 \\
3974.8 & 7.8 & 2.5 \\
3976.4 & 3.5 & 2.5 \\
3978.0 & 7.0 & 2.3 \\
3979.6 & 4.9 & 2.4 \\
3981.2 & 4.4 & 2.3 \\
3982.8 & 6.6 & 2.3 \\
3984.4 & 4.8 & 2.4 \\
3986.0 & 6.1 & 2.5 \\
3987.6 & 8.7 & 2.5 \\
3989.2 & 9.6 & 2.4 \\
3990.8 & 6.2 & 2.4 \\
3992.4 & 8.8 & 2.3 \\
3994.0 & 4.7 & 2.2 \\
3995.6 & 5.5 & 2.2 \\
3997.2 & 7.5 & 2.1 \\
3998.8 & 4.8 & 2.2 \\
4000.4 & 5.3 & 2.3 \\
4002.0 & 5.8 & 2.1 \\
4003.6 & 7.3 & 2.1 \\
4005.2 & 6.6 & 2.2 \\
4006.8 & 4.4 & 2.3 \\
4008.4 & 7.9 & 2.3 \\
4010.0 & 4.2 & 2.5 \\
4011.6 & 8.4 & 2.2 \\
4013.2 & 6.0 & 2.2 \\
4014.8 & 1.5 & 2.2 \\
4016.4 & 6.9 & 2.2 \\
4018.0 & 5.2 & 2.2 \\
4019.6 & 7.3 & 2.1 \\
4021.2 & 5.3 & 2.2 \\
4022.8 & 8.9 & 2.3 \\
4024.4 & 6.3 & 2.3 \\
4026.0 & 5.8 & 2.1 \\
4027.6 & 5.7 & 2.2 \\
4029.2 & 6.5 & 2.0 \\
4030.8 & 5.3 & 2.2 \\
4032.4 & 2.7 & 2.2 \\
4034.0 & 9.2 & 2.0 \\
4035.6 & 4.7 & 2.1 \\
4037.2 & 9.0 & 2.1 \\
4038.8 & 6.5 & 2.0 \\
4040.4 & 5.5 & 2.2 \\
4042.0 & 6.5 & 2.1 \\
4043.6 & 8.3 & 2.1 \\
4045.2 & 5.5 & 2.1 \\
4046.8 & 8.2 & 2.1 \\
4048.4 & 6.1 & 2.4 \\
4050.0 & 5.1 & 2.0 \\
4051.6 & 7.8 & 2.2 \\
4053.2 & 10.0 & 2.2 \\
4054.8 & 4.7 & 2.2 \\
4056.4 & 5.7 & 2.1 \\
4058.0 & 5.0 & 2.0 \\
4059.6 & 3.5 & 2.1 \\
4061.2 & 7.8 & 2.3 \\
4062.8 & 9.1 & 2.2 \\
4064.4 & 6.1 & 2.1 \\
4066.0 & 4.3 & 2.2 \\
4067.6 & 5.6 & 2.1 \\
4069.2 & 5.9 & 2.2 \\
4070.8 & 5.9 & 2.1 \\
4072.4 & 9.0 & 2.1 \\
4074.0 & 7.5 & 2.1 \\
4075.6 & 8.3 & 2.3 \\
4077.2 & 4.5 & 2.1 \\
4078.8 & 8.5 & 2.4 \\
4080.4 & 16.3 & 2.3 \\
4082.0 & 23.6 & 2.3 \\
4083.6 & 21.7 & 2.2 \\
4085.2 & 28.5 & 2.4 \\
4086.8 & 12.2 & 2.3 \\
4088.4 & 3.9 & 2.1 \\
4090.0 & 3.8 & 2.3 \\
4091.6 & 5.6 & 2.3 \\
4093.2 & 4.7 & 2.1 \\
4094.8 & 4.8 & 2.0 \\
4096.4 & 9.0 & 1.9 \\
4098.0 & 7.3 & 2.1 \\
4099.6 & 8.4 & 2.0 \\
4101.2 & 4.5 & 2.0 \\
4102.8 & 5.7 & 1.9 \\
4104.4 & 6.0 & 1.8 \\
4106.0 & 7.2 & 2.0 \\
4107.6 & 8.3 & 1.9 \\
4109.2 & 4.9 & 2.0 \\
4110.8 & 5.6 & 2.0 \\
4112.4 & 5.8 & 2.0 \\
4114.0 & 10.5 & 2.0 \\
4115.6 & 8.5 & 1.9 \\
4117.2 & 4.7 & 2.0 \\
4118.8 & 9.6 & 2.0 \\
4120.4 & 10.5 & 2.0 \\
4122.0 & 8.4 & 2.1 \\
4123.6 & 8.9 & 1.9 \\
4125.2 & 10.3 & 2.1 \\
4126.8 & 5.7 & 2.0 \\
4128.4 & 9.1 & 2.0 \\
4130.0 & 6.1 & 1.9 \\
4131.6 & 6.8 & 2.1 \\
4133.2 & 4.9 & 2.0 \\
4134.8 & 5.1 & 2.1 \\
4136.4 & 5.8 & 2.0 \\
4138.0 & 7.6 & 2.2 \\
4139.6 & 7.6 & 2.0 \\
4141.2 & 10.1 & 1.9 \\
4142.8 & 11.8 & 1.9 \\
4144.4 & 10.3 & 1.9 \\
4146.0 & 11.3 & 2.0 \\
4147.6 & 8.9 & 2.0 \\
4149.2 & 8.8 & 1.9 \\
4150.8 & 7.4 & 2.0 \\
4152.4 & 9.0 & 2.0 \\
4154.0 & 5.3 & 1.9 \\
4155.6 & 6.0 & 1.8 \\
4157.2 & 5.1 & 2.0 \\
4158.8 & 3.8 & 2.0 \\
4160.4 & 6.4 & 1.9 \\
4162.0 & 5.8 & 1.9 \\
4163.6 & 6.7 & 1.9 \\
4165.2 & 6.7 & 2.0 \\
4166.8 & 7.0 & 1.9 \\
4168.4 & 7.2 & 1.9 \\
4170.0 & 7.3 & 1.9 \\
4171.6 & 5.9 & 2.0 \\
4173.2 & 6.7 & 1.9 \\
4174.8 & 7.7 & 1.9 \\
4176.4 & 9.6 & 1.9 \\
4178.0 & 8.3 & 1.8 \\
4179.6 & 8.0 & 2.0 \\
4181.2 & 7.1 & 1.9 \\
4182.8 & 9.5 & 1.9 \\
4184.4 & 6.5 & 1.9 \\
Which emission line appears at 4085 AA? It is [O II] 3727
